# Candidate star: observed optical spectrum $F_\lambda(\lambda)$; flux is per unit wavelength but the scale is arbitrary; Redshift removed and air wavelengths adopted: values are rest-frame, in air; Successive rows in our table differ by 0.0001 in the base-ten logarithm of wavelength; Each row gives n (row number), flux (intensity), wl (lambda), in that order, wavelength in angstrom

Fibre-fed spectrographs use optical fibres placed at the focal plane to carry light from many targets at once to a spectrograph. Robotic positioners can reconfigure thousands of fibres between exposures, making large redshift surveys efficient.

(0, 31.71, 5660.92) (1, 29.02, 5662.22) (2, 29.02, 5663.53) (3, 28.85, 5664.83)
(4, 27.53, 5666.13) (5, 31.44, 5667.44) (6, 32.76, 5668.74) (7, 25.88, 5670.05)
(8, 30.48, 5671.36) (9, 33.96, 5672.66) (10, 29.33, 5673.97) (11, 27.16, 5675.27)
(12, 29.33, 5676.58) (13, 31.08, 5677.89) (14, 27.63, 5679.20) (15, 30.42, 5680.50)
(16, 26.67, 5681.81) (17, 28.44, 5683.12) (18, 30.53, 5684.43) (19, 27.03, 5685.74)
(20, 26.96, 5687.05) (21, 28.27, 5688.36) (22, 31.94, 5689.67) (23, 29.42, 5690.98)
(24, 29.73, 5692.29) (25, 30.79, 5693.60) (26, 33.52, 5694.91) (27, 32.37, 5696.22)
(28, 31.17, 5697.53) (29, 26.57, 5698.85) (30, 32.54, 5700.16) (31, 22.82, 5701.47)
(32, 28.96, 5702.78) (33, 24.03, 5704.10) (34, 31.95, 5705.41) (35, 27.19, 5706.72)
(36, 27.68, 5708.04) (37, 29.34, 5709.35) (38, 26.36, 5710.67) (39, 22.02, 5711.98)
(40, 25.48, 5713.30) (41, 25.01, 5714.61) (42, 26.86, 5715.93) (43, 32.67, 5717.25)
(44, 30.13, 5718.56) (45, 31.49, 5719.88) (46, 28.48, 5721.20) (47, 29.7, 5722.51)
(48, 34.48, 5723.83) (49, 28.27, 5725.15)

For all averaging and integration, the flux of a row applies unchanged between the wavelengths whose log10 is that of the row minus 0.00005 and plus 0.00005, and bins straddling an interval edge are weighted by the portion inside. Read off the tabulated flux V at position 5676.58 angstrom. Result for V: 29.33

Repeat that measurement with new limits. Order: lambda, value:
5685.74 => 27.03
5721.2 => 28.48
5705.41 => 31.95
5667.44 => 31.44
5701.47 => 22.82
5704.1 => 24.03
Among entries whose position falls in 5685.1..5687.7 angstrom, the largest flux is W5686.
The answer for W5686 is 27.03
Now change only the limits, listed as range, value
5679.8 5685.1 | 30.53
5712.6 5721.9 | 32.67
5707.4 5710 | 29.34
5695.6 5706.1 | 32.54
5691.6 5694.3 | 30.79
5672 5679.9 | 33.96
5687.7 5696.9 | 33.52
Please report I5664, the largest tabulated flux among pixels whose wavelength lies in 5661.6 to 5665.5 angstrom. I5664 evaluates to 29.02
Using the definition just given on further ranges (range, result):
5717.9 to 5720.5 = 31.49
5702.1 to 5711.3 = 31.95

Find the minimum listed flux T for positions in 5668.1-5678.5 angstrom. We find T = 25.88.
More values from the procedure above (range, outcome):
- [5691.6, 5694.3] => 29.73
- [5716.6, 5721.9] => 28.48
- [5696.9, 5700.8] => 26.57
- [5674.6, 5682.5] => 26.67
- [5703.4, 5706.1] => 24.03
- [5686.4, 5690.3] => 26.96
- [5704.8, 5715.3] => 22.02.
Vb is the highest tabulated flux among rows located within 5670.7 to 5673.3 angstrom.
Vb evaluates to 33.96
